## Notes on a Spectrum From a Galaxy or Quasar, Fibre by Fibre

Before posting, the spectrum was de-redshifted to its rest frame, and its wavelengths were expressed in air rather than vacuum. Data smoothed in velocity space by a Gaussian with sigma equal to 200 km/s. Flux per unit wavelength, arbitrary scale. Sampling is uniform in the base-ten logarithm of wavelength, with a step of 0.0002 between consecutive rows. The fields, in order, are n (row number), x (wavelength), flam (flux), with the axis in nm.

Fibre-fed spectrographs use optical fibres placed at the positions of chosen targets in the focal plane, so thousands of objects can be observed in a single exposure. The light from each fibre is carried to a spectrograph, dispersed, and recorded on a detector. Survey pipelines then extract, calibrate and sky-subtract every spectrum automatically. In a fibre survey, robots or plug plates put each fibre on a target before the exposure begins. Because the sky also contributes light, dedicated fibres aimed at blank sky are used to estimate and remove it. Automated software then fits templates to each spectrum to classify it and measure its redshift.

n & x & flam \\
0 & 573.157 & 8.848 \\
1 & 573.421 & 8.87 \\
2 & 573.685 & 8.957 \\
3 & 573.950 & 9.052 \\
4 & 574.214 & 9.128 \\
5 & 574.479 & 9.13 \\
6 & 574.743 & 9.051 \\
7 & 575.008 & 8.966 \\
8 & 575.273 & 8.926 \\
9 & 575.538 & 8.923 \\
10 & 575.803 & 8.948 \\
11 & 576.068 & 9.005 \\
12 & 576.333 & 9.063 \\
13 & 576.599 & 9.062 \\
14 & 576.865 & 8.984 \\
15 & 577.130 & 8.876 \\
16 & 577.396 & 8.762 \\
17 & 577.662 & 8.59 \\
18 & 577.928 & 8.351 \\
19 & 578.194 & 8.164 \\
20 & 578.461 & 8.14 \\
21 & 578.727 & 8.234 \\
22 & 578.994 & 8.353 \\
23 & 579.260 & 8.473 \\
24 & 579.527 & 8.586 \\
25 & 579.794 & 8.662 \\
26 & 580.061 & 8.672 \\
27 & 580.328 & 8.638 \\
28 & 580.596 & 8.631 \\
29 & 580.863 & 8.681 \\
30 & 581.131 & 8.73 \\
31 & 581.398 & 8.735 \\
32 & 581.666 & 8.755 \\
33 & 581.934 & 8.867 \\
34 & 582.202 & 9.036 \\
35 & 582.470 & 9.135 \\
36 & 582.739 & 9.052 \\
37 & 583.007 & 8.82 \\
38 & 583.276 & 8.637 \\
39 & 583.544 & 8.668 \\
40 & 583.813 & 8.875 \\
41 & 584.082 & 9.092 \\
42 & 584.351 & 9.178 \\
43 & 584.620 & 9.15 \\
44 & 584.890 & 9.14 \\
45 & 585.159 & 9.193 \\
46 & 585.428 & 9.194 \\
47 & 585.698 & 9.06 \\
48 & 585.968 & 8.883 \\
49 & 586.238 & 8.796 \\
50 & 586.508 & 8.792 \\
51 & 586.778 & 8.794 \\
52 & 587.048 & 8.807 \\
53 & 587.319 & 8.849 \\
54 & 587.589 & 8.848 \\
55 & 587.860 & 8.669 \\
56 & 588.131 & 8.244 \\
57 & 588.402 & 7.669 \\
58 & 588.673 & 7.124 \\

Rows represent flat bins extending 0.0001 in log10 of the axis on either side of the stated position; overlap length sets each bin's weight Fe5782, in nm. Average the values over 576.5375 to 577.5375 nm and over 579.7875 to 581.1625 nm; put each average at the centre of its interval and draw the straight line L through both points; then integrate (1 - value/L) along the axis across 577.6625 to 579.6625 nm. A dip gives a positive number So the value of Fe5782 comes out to 0.10 nm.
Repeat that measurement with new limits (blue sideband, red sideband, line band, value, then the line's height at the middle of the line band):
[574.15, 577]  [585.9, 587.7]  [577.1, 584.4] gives 0.20 nm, 8.93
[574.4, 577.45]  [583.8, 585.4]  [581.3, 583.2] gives 0.04 nm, 9.09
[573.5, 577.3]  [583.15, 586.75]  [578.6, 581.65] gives 0.13 nm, 8.99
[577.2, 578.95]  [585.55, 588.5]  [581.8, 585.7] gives -0.19 nm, 8.58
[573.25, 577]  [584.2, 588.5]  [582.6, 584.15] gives 0.01 nm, 8.88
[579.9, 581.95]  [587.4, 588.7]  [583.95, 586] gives -0.17 nm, 8.43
